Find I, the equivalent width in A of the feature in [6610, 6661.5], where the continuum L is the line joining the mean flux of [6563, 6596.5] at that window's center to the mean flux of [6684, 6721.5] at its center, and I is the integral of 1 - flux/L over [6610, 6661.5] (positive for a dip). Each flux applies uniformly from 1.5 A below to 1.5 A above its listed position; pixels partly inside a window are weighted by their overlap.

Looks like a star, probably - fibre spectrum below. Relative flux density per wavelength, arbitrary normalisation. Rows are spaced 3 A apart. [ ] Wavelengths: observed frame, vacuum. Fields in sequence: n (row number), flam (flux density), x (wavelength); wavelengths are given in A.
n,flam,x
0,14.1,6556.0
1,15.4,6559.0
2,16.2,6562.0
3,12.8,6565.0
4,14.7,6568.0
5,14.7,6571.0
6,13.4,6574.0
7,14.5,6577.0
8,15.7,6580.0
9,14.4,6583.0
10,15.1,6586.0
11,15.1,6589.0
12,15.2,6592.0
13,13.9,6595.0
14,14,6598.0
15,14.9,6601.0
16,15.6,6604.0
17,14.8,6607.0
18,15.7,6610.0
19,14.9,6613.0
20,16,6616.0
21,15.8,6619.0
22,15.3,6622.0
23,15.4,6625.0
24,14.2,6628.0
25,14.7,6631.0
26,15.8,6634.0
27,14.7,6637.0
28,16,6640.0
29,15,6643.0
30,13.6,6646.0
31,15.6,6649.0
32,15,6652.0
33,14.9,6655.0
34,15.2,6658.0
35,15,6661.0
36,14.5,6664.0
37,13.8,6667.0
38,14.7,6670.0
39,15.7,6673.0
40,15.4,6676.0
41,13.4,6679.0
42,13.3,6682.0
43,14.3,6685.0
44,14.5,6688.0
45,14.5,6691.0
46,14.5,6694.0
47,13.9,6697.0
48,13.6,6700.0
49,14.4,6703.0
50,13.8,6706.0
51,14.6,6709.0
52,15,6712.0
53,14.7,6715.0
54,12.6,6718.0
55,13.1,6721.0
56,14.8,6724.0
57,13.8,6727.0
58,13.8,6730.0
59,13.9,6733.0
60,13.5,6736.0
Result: -2.8 A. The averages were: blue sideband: 14.5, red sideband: 14.1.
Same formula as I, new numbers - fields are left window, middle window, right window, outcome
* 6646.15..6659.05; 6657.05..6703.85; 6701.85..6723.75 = 0.5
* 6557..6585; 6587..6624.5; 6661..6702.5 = -1.4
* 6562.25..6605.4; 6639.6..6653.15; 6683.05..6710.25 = -0.5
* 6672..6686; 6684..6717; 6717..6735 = -0.6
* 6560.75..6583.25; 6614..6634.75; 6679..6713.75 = -1.3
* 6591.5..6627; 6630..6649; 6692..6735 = -0.3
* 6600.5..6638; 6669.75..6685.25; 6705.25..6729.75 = 0.1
